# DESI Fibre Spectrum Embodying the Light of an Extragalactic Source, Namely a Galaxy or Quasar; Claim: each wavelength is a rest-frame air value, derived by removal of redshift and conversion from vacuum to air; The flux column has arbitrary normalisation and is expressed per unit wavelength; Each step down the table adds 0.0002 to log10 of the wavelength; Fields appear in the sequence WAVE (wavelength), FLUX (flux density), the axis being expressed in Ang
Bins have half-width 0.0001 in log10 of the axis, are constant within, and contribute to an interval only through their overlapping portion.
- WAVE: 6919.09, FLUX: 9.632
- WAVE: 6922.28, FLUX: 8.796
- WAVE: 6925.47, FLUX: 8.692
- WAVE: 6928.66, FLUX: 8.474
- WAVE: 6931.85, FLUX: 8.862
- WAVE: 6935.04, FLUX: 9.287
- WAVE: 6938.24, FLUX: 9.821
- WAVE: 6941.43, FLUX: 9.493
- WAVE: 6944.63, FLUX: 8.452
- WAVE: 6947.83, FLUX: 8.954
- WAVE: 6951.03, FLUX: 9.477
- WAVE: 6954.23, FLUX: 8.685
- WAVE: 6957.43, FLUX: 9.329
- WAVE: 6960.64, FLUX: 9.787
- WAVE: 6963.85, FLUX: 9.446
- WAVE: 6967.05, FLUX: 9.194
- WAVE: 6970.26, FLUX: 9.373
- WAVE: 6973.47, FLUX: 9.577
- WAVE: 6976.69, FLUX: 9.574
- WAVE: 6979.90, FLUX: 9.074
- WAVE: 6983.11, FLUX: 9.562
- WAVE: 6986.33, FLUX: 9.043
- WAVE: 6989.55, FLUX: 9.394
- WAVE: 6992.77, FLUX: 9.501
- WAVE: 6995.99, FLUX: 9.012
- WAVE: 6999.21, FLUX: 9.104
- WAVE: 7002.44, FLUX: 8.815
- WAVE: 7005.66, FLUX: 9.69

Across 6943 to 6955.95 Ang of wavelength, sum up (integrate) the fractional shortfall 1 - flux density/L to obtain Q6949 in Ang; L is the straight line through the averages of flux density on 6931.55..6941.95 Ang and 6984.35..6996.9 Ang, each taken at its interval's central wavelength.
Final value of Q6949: 0.7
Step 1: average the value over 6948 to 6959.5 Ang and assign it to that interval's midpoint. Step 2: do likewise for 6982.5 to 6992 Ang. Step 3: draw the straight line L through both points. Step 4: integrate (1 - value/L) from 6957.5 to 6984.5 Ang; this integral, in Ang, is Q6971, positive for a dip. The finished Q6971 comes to -0.6 Ang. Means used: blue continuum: 9.16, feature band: 9.44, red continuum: 9.32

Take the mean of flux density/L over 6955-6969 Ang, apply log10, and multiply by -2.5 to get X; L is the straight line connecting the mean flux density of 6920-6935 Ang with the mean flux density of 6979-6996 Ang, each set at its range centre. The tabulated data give -0.04 mag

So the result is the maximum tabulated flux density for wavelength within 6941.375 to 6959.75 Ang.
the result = 9.493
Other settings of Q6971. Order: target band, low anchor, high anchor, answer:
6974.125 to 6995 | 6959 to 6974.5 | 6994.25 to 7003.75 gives -0.35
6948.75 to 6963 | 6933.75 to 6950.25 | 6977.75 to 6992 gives -0.11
